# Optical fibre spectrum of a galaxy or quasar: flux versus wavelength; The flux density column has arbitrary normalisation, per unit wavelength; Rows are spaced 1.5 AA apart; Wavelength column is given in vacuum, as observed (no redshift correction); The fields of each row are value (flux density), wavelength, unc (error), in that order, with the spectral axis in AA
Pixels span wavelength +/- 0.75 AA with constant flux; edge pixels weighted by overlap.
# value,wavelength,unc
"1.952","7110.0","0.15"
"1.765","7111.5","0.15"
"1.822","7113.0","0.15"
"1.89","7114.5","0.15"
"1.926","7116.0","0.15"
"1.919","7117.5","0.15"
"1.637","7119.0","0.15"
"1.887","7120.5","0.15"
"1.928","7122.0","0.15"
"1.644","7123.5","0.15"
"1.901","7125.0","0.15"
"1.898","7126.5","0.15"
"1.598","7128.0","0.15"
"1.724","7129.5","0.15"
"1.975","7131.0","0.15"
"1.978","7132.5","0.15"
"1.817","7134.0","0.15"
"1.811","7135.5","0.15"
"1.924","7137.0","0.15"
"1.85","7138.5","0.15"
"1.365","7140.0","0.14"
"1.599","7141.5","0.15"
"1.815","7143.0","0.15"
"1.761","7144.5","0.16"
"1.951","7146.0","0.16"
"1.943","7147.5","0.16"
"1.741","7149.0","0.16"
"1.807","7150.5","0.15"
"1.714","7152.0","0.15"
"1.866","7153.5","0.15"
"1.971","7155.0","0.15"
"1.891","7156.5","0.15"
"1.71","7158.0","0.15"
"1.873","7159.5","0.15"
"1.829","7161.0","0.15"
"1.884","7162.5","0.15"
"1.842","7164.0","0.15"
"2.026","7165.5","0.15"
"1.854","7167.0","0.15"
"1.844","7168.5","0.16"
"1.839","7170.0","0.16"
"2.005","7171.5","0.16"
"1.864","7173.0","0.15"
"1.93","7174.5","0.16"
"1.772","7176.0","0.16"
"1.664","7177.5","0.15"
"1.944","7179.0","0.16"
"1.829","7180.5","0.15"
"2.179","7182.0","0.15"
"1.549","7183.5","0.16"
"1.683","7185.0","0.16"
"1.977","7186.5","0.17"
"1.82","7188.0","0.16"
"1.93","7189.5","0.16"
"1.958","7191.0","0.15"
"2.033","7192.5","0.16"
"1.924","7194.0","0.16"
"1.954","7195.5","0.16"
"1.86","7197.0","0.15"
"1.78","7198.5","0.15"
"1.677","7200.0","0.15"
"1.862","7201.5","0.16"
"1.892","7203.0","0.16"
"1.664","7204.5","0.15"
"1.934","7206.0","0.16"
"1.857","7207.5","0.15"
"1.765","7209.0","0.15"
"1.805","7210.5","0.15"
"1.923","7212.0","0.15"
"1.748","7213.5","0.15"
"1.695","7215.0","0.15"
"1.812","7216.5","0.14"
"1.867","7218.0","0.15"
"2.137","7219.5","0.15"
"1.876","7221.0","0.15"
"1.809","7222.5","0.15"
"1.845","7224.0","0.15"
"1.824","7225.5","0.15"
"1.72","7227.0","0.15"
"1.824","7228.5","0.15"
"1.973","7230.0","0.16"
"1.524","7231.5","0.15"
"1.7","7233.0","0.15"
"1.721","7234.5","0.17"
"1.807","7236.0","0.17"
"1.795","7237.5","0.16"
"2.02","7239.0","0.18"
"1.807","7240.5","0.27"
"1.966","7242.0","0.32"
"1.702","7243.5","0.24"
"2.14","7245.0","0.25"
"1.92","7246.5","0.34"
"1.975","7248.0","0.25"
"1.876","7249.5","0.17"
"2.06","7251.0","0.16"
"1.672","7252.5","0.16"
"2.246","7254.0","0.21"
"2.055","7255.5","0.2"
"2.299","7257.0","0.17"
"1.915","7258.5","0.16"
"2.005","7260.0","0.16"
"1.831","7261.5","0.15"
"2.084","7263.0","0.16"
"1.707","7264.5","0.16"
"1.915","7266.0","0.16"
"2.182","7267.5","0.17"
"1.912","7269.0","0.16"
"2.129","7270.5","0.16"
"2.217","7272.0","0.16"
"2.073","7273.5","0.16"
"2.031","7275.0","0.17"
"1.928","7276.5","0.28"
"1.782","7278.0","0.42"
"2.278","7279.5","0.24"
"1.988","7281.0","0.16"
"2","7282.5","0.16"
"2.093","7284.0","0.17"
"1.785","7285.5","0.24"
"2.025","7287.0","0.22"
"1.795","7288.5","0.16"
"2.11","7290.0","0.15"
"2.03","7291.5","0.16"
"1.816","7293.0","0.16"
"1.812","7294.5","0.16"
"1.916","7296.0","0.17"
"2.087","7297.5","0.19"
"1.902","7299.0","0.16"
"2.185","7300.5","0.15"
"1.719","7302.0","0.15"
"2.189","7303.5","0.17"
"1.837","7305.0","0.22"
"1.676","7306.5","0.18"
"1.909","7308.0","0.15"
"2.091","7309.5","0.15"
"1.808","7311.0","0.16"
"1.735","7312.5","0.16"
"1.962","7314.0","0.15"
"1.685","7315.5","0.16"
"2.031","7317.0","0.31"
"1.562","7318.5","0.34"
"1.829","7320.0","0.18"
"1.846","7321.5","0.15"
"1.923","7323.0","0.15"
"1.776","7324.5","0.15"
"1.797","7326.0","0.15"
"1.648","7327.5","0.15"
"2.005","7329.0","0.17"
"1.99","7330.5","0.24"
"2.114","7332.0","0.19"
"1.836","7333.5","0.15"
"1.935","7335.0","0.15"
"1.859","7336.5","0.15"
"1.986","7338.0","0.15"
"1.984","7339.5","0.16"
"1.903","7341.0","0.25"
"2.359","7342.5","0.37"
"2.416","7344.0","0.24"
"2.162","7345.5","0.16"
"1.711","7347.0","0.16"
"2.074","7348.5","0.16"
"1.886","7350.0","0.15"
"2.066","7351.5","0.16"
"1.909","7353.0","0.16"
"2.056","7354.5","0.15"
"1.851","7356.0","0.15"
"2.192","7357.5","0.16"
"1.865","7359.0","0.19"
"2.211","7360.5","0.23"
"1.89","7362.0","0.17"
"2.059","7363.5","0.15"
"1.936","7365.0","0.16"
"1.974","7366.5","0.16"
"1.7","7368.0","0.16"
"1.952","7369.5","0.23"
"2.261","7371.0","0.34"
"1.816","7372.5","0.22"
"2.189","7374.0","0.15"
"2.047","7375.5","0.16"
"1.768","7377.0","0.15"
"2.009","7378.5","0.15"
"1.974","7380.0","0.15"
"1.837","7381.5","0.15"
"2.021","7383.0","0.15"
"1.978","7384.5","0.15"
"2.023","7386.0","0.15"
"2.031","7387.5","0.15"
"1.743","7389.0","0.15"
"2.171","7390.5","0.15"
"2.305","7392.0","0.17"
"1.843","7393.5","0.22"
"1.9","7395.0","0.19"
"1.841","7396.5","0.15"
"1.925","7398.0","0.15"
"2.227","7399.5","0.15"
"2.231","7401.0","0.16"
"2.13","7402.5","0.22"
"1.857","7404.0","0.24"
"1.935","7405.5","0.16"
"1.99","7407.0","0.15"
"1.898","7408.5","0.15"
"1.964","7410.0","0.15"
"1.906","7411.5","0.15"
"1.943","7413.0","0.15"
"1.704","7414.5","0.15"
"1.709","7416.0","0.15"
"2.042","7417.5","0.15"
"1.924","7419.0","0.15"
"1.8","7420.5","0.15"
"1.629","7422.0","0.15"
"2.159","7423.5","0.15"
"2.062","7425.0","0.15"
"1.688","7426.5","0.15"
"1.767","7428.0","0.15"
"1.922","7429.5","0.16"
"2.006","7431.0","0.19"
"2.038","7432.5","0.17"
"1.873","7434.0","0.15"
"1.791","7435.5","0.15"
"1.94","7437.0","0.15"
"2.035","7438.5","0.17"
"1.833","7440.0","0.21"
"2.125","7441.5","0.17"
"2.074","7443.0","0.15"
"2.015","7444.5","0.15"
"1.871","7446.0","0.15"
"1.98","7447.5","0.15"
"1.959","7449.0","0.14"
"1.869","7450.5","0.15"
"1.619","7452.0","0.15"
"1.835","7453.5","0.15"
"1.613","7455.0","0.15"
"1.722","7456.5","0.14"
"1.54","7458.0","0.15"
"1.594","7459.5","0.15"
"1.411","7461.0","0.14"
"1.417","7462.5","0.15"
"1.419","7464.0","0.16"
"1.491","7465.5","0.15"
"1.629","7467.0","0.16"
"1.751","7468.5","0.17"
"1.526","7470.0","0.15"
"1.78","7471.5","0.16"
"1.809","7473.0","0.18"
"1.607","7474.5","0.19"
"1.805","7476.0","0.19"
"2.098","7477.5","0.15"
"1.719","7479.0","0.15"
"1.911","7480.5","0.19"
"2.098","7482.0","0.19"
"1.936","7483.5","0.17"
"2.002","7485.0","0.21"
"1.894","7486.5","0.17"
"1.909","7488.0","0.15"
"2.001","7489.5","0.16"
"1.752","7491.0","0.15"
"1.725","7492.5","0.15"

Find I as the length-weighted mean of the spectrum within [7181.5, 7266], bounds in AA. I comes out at 1.87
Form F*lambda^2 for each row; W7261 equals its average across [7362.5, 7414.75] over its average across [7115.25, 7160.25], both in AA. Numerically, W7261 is 1.17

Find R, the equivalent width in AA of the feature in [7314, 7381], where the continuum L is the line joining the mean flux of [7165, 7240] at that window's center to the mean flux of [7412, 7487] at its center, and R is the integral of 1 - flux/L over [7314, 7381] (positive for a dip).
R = -4.57 AA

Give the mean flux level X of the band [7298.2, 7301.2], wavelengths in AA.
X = 2.04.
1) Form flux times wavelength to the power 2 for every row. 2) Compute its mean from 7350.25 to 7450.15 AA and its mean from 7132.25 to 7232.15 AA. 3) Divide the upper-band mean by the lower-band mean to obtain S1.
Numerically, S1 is 1.13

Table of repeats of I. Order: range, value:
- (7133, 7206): 1.84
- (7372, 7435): 1.95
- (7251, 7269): 1.99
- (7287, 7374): 1.94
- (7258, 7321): 1.94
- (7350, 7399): 1.98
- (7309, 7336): 1.86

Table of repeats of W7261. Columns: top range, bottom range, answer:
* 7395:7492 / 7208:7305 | 1.01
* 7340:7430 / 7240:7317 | 1.04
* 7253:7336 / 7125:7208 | 1.09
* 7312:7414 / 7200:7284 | 1.06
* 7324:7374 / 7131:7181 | 1.14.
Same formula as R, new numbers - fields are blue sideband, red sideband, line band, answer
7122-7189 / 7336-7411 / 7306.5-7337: 1.5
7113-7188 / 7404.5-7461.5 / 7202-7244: 0.4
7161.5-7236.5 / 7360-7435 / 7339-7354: -0.9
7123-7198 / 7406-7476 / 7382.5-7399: -1.5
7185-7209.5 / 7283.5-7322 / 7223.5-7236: 0.7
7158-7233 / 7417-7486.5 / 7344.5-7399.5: -4.6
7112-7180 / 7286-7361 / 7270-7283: -0.9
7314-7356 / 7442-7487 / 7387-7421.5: -2.0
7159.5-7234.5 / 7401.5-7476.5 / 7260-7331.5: -3.6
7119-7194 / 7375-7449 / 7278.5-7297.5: -0.8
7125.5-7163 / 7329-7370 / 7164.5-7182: -0.4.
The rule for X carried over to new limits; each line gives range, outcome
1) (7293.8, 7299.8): 1.93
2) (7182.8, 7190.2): 1.79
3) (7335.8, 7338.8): 1.92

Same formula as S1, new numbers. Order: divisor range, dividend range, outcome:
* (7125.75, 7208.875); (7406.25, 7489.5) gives 1.07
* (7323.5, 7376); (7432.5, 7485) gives 0.93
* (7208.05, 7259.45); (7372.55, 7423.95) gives 1.09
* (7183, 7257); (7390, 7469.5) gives 1.06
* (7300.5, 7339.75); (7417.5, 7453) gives 1.05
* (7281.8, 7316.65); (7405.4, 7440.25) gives 1.02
